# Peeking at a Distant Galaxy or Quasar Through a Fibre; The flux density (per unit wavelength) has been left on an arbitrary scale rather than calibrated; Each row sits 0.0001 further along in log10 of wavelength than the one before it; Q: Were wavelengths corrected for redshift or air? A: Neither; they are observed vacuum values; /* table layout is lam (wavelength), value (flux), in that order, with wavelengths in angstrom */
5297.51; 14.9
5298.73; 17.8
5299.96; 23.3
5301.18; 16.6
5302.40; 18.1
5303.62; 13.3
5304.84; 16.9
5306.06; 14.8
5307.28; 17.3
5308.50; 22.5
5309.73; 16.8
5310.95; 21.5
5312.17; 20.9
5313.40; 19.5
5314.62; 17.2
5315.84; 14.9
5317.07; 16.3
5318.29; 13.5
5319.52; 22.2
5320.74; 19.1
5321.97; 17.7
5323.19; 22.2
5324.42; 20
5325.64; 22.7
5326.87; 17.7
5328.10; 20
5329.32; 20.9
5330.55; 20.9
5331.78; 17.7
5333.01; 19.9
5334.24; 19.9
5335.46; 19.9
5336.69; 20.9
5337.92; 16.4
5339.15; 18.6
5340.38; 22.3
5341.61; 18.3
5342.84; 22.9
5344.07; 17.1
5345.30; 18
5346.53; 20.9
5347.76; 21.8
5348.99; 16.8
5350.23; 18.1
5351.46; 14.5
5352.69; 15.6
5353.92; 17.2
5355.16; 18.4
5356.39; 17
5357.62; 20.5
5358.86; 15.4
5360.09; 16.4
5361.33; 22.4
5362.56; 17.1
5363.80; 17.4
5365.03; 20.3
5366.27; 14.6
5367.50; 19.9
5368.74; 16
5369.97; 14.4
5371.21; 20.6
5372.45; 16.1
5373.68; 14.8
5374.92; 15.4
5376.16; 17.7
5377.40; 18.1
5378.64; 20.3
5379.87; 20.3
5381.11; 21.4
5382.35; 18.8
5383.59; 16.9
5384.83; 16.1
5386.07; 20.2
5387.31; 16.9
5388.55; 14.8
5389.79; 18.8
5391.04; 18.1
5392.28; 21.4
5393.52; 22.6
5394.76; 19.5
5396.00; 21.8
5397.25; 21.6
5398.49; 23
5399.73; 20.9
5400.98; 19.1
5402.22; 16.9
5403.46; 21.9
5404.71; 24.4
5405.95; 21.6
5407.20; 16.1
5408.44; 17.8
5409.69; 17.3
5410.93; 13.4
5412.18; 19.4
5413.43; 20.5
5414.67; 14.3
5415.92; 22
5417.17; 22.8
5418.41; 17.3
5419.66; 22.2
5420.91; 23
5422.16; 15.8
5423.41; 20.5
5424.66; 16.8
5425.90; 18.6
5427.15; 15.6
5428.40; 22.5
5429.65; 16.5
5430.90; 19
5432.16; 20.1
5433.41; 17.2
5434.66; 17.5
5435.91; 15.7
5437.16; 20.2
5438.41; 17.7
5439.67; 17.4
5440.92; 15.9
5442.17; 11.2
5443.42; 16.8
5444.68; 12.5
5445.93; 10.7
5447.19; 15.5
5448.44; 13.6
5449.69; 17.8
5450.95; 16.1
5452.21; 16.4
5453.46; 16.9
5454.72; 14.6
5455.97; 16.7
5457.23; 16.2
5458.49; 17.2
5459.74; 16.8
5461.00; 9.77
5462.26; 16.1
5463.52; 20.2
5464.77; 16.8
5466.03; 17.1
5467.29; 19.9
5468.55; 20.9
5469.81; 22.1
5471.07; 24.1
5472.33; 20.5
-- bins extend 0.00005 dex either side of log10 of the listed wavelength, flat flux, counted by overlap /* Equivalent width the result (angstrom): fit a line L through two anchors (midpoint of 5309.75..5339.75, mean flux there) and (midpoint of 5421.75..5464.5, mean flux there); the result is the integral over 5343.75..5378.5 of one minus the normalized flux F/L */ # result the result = 1.4 angstrom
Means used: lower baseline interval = 19.1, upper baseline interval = 16.5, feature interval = 17.6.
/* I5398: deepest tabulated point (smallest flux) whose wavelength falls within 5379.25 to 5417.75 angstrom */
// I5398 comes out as 13.4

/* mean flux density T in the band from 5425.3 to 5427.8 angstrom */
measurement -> 17.1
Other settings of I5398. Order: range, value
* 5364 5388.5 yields 14.4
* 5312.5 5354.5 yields 13.5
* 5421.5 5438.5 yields 15.6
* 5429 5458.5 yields 10.7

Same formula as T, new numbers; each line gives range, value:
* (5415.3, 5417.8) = 22.4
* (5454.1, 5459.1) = 16.2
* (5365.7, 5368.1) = 17.3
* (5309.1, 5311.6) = 19.2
